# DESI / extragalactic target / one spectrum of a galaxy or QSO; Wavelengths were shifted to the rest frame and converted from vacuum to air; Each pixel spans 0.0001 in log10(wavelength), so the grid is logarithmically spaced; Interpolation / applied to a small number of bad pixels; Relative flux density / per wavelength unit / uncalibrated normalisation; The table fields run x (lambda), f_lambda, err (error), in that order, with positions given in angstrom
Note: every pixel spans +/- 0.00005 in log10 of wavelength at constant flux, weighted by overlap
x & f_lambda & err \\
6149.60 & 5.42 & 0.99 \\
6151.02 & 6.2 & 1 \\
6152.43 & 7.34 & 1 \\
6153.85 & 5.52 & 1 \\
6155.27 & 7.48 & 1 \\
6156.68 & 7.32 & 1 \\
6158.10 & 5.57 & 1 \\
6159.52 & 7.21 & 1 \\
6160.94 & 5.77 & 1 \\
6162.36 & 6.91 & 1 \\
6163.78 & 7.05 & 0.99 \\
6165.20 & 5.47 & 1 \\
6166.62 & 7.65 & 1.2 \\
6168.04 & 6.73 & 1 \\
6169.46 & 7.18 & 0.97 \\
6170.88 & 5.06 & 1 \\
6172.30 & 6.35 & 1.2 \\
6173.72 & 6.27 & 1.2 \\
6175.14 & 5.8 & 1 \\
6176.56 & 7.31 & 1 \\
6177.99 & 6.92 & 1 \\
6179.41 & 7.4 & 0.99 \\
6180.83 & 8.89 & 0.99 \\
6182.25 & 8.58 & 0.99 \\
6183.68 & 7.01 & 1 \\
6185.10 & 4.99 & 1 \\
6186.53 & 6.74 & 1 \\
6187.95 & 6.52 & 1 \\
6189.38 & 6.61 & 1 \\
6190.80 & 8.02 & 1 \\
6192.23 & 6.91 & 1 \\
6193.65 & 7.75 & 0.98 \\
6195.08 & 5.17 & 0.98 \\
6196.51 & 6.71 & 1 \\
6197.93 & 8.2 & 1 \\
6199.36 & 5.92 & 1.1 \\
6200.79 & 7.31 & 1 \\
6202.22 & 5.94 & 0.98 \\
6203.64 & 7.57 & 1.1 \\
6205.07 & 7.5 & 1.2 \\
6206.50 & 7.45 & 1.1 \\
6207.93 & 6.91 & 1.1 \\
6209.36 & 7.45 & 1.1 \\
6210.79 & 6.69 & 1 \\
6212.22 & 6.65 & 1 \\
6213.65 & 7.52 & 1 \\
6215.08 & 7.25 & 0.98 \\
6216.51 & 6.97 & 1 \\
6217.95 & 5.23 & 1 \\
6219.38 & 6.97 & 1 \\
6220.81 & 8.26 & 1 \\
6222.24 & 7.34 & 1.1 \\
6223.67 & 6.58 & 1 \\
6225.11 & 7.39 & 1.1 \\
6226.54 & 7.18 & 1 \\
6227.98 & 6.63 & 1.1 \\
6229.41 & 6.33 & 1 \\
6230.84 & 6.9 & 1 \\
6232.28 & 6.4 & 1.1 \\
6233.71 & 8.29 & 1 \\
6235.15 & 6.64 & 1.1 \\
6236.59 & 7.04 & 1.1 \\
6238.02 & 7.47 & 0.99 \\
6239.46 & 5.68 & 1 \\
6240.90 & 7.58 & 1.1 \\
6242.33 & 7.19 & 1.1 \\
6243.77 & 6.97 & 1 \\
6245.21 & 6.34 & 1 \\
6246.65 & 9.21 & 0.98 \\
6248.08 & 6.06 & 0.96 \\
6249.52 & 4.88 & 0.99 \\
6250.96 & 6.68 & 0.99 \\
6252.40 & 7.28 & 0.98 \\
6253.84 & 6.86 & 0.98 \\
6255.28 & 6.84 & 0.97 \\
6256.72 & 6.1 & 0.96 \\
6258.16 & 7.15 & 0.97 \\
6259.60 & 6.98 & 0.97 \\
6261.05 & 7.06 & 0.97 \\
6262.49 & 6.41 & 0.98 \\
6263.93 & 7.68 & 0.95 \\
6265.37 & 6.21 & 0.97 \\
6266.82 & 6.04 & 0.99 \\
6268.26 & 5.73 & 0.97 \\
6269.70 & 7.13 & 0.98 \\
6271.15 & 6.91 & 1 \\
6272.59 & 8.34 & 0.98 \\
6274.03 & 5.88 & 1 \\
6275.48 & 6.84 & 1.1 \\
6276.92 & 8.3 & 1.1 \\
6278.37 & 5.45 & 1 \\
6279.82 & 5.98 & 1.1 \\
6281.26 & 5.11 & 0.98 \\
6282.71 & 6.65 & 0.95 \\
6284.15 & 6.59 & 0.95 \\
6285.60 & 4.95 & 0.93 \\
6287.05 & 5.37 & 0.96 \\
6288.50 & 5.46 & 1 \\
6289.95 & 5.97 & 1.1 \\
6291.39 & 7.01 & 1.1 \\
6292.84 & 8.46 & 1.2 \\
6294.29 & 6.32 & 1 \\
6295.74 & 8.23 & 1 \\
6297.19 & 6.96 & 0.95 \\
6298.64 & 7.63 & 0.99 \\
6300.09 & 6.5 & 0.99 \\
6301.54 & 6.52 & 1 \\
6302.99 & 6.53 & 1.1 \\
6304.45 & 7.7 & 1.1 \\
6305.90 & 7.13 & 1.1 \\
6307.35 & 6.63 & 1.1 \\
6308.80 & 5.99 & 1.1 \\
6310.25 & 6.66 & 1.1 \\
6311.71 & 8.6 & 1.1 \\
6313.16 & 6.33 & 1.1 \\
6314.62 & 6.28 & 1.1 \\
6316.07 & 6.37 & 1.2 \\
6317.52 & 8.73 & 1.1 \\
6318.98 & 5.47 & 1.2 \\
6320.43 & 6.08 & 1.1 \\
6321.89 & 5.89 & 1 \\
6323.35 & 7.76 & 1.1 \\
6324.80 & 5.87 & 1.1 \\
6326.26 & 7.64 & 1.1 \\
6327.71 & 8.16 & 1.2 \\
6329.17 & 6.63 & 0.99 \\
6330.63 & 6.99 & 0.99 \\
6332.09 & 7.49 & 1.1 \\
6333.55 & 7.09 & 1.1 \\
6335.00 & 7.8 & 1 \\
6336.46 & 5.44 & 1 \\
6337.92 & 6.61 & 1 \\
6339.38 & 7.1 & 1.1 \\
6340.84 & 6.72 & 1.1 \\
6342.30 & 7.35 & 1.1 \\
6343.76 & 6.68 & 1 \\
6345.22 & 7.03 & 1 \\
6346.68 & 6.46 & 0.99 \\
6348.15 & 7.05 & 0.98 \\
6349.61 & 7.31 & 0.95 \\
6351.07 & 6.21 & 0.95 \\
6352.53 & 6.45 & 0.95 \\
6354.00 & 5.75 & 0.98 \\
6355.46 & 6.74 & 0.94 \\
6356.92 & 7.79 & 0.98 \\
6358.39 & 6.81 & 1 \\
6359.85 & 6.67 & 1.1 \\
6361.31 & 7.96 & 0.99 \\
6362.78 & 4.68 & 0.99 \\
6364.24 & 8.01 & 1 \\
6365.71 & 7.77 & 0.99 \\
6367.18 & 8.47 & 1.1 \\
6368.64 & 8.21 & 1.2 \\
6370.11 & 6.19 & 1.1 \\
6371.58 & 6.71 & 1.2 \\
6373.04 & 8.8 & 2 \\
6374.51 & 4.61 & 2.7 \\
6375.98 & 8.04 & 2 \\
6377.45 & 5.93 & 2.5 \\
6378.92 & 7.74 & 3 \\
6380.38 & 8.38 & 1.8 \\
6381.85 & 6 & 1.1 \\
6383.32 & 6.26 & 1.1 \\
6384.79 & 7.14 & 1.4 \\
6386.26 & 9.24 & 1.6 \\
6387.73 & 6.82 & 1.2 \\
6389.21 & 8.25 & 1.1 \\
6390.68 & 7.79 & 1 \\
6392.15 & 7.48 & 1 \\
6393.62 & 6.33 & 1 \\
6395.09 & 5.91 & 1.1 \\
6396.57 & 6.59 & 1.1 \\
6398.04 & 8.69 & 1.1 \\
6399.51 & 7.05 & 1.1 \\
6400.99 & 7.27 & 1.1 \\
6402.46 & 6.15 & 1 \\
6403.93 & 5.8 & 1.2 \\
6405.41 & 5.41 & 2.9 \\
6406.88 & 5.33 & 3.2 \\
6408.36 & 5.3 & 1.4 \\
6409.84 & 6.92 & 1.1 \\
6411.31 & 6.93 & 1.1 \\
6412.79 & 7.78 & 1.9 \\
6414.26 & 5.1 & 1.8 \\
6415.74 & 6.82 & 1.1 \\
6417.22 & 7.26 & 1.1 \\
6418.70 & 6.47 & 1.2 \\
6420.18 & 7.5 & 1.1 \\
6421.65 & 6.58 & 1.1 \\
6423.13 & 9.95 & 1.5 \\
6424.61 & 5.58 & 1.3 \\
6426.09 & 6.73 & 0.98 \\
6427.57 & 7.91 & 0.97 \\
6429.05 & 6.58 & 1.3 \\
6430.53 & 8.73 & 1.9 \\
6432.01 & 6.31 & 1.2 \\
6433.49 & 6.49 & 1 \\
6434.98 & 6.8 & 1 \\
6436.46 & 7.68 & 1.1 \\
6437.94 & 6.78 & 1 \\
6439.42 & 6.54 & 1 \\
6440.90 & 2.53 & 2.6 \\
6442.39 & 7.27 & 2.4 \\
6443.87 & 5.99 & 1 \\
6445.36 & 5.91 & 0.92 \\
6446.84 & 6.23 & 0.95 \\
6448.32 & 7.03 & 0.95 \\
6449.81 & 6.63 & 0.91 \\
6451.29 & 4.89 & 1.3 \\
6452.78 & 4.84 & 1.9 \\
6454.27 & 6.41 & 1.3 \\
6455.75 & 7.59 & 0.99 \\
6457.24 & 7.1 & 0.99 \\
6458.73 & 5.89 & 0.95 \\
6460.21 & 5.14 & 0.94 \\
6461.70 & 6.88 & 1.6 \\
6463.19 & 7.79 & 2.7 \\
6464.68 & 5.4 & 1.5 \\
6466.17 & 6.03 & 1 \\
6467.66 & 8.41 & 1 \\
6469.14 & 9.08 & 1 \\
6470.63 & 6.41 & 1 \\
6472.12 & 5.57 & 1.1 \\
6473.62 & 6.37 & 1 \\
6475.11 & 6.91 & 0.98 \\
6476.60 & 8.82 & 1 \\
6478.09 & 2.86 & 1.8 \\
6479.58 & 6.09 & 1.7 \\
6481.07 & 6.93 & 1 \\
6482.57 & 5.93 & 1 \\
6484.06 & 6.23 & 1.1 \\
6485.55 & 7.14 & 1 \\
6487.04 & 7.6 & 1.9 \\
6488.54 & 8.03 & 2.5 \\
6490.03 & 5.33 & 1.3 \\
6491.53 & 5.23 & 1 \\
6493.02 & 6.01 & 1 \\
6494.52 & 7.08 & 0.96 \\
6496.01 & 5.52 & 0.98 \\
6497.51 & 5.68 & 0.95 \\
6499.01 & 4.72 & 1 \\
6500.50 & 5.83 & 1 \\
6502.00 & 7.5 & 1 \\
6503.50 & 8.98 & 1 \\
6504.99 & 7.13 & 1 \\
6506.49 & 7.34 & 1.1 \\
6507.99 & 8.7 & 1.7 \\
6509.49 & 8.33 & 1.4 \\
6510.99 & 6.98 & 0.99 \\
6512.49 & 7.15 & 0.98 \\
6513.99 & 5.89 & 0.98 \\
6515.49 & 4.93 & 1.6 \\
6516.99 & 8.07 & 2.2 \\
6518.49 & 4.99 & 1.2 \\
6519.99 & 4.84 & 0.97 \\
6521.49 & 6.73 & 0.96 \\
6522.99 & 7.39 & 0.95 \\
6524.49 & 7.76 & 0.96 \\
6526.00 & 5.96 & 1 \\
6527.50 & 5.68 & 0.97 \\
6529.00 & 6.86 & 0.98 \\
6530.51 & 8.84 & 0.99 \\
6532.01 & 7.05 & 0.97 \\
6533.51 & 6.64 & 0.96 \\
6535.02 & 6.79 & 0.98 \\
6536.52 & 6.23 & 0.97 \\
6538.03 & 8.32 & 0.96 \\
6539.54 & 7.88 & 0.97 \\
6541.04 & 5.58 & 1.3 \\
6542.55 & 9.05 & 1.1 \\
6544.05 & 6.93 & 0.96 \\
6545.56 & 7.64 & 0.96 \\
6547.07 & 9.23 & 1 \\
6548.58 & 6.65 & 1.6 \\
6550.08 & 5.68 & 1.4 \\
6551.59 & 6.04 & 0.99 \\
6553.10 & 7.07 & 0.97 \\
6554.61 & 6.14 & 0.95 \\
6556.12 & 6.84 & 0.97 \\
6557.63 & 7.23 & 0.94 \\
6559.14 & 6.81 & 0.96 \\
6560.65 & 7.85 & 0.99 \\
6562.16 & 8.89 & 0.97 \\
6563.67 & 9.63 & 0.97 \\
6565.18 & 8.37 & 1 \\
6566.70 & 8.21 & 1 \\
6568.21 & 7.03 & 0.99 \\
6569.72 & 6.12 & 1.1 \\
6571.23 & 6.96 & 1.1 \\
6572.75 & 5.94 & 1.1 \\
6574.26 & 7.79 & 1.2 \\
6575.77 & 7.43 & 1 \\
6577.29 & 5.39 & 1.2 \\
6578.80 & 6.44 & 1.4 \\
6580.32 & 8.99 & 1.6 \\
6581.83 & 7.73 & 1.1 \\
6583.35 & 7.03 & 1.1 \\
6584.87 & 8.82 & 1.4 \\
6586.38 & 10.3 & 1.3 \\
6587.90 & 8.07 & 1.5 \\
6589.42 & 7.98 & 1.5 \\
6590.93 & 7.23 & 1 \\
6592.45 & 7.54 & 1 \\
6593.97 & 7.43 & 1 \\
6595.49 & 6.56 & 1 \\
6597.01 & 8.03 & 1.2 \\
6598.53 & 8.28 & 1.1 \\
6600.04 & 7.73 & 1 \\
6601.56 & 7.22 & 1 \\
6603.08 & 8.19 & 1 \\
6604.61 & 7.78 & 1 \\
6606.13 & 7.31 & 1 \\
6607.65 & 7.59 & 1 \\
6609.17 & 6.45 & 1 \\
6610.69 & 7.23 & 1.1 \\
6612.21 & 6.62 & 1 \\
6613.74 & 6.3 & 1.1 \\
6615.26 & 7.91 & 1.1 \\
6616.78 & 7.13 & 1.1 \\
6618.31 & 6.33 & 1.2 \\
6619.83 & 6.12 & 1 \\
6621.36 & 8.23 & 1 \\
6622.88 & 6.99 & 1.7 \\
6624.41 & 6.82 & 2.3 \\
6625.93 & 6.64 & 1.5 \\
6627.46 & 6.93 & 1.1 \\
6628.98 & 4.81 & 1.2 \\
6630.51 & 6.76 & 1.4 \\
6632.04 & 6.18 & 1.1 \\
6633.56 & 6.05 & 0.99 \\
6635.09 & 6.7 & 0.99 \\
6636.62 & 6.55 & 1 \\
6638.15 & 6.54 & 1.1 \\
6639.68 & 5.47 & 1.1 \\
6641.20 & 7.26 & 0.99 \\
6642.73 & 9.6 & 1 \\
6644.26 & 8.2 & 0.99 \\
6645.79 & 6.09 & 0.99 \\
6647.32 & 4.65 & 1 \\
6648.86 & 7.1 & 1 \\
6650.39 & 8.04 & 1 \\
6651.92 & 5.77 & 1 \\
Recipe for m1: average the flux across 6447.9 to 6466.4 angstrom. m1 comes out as 6.27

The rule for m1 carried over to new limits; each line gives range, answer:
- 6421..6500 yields 6.49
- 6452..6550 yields 6.75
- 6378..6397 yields 7.22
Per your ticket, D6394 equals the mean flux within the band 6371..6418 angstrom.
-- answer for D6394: 6.87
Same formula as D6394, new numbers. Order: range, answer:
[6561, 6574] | 7.66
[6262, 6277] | 6.81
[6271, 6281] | 6.73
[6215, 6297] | 6.75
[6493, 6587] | 7.11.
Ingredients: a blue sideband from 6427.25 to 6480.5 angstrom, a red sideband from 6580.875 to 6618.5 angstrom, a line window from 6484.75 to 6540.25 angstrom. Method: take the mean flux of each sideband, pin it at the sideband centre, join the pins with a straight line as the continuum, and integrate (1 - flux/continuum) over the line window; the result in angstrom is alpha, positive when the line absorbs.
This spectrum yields 1.1 angstrom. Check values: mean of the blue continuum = 6.49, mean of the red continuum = 7.58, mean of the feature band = 6.79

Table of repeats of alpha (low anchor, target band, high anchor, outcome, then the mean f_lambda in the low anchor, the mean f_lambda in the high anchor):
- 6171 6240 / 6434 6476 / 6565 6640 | 3.8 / 6.94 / 7.16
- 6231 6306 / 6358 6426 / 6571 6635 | -0.5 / 6.74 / 7.22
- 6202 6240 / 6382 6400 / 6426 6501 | -1.8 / 6.99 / 6.43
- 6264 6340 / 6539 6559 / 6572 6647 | 0.1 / 6.73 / 7.18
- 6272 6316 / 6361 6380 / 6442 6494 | -1.7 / 6.67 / 6.45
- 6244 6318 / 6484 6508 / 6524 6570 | 1.7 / 6.72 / 7.27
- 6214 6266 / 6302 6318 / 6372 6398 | 0.2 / 6.9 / 7.17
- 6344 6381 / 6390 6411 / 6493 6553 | 1.2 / 7.02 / 6.88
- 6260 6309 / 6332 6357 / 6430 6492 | -0.8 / 6.65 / 6.47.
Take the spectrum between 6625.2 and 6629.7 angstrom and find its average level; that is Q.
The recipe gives 6.14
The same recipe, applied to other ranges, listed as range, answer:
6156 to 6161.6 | 6.46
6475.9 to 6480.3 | 5.9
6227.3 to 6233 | 6.58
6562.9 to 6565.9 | 9.01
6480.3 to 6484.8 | 6.36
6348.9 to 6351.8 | 6.76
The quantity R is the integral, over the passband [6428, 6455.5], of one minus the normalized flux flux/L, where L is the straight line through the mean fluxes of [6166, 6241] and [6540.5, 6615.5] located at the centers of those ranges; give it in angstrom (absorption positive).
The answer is 3.39 angstrom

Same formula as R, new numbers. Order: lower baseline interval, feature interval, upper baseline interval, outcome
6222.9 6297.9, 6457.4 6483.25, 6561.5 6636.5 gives 2.1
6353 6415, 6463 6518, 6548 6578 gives 2.7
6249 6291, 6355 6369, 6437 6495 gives -1.9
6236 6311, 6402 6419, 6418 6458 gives 1.0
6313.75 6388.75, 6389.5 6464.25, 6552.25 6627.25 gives 5.1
